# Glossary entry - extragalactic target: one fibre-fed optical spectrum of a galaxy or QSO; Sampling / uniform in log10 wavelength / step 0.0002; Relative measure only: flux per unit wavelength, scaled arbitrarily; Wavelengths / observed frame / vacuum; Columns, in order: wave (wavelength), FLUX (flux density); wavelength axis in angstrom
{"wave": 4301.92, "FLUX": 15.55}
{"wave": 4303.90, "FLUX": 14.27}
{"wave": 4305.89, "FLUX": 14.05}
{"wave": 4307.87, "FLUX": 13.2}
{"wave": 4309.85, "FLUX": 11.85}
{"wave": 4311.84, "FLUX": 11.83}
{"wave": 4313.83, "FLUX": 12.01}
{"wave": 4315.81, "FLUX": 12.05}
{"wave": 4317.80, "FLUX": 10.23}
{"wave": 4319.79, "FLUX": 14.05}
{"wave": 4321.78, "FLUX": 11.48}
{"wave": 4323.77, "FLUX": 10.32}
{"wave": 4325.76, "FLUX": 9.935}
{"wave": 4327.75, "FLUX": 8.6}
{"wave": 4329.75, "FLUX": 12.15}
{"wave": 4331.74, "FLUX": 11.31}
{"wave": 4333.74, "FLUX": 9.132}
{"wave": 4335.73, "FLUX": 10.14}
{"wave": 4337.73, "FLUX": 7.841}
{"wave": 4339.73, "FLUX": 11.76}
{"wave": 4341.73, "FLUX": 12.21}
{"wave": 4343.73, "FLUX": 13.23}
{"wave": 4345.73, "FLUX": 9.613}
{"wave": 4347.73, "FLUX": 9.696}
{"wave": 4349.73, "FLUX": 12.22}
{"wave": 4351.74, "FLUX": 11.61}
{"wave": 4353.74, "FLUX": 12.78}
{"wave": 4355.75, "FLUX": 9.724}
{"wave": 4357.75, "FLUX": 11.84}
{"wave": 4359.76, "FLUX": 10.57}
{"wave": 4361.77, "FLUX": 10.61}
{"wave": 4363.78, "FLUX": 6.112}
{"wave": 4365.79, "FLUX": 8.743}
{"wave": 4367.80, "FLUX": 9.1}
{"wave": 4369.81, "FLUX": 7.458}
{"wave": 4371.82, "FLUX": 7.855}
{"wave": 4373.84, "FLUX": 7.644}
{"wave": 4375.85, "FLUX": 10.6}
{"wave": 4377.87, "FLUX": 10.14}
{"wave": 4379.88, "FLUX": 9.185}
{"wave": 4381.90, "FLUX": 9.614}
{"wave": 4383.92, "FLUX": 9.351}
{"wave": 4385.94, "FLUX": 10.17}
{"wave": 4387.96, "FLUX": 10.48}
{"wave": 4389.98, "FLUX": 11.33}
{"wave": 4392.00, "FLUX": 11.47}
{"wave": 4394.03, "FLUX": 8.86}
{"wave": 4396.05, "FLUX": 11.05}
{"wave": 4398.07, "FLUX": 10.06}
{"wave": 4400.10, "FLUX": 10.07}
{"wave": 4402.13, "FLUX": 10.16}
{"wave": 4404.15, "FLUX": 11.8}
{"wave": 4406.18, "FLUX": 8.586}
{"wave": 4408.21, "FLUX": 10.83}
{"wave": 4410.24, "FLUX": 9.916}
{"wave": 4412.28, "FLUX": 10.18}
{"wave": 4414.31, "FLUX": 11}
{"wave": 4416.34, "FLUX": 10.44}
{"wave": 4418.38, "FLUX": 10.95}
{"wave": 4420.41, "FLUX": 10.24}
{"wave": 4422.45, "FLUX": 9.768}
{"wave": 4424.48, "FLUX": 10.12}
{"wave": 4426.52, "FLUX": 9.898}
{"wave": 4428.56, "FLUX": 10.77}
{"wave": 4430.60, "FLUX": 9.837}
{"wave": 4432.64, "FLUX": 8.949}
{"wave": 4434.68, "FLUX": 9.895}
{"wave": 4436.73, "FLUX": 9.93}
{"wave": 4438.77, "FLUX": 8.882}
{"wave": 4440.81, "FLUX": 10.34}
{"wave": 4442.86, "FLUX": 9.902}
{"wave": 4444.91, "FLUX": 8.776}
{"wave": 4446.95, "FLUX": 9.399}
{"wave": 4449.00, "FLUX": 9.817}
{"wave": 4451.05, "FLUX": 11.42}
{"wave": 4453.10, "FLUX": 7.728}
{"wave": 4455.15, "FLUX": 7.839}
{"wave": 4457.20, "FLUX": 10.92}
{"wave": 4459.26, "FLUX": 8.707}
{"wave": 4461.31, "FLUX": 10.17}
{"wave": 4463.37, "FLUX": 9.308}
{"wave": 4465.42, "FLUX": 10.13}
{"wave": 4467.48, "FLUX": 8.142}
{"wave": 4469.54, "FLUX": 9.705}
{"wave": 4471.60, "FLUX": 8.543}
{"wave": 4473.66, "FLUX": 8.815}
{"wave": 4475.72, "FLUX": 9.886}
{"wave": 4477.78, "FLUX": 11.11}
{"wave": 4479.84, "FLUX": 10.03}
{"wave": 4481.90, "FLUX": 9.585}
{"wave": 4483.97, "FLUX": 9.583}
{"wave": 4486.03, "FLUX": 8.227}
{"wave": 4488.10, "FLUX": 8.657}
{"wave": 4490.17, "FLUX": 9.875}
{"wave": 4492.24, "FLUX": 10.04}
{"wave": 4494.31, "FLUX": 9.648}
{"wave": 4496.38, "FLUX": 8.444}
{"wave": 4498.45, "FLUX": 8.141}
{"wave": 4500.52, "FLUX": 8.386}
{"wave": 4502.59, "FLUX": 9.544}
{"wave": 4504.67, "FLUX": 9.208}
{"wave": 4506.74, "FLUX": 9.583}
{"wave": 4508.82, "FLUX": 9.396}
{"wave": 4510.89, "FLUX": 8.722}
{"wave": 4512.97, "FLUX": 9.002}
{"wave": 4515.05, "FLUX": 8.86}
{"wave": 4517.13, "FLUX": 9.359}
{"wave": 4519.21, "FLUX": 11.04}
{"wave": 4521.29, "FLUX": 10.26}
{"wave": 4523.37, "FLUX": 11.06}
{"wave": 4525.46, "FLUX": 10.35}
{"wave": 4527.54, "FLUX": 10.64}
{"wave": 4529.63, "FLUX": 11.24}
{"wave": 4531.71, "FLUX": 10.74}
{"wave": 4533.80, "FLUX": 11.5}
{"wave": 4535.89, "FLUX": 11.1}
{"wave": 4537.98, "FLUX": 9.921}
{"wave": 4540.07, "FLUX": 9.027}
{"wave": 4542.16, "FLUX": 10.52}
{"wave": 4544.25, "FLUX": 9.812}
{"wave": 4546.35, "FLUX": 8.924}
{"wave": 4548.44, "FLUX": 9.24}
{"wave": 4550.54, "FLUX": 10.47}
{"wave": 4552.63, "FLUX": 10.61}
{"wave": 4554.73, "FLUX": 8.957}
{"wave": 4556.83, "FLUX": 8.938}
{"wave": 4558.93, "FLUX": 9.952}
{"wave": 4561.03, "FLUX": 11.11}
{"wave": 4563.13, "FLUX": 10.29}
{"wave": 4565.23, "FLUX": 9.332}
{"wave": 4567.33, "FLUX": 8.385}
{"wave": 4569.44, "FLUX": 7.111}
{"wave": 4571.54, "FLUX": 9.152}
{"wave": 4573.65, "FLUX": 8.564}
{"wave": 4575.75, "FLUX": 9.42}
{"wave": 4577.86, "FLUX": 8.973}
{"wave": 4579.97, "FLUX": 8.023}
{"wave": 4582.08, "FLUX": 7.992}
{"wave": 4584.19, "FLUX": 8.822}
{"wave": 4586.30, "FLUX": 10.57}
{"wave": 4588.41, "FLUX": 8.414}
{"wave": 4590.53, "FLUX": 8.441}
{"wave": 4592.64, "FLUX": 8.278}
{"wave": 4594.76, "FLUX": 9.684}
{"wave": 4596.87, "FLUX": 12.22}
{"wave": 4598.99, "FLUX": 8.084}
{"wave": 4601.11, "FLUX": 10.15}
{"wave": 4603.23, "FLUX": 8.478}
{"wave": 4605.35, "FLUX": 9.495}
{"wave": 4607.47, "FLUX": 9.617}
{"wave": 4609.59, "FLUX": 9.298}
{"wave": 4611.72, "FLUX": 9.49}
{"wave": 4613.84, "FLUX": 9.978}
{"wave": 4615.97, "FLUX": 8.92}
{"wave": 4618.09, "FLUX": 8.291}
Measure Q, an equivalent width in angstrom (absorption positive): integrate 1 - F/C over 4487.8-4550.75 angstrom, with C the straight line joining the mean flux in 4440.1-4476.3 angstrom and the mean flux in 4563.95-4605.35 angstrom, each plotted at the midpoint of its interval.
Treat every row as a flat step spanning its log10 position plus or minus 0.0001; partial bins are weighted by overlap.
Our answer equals -3.95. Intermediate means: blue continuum 9.4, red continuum 8.97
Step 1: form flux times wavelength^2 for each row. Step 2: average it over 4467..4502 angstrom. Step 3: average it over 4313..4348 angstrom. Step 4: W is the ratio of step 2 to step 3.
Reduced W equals 0.91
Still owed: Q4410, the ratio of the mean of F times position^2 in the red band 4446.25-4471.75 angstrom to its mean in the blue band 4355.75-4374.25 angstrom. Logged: 1.09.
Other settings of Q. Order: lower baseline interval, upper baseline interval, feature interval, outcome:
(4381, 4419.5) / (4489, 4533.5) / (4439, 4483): 2.1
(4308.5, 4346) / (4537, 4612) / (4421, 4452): 1.4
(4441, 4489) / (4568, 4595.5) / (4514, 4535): -3.4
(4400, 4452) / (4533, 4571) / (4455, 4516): 3.7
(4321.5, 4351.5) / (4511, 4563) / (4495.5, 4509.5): 1.7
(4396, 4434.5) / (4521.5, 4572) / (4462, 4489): 1.9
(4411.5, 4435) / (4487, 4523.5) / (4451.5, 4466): 0.7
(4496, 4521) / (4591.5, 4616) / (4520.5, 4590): -2.4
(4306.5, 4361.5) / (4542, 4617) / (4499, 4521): 1.2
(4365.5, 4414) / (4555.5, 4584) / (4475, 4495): -0.6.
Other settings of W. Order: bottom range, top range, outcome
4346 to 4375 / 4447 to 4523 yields 1.02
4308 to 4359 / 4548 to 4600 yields 0.92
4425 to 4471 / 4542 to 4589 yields 1.02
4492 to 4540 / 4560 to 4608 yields 0.96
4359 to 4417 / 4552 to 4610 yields 1.03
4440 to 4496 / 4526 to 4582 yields 1.06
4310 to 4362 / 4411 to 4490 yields 0.92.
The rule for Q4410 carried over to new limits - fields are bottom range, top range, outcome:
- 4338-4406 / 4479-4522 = 0.97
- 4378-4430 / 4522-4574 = 1.03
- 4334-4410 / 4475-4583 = 1.02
